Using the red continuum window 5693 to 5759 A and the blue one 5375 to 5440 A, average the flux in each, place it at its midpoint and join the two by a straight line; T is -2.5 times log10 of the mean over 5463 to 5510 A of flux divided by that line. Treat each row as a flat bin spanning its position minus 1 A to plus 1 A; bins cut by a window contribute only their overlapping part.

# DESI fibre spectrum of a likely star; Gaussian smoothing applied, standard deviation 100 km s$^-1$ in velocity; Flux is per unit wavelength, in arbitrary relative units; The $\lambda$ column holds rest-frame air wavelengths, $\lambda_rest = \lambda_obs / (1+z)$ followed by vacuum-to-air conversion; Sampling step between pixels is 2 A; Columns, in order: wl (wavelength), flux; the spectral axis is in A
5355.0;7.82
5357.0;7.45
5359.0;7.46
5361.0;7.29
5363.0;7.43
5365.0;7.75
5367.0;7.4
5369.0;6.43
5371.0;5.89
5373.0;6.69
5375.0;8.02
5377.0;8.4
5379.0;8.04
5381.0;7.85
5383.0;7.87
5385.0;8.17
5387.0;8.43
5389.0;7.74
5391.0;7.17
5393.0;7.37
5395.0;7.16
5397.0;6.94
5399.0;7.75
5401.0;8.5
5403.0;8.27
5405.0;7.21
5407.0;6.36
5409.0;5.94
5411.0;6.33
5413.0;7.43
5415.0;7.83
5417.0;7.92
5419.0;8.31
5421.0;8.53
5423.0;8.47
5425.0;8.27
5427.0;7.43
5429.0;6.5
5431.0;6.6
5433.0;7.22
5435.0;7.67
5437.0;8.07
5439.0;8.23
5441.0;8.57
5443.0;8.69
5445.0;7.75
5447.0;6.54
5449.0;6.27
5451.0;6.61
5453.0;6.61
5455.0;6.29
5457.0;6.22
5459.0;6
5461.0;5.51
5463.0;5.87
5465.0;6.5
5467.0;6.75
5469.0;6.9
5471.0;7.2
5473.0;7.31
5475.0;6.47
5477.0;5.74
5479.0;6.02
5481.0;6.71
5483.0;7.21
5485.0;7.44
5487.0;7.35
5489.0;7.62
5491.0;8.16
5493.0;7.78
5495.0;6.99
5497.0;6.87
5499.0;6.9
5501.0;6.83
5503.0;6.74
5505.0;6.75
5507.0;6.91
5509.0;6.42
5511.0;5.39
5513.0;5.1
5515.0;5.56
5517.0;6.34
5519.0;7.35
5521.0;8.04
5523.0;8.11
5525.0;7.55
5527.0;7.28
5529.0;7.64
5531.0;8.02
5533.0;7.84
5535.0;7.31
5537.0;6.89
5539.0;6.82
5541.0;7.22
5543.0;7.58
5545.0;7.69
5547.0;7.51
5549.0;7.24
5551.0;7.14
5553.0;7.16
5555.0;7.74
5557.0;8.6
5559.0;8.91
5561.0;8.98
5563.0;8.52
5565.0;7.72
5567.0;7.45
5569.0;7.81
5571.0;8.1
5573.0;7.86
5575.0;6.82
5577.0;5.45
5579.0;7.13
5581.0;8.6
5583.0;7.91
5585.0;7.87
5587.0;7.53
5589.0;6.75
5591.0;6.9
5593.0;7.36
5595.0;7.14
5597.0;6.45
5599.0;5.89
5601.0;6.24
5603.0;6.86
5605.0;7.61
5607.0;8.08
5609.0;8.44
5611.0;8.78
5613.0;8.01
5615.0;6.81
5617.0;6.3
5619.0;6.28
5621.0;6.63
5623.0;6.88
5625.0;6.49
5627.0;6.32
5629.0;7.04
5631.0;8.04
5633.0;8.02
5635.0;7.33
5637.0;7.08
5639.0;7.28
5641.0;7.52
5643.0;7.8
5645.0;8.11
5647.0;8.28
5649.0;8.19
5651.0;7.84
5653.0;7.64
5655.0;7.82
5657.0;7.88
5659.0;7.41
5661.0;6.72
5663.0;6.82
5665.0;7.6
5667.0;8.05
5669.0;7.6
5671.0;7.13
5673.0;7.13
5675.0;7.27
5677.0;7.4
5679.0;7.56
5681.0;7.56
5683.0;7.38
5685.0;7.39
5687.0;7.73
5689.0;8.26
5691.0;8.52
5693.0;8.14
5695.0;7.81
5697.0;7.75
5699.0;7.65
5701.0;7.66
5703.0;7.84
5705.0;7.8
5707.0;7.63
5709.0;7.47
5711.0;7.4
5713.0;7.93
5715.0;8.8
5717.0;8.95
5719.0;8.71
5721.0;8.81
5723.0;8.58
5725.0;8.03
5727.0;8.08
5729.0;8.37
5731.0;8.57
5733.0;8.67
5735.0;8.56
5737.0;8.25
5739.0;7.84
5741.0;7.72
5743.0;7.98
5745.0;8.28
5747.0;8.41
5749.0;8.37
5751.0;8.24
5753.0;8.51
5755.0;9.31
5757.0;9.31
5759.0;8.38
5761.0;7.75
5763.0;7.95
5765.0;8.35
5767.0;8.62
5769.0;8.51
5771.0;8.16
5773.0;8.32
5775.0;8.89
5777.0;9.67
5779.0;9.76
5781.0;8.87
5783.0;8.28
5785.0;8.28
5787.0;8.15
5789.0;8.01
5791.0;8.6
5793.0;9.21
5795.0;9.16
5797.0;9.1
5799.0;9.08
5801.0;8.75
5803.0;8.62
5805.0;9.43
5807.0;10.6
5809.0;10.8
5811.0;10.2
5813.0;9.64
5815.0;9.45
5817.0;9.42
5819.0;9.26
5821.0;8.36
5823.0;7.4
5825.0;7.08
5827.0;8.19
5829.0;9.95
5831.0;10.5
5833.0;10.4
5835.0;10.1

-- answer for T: 0.13 mag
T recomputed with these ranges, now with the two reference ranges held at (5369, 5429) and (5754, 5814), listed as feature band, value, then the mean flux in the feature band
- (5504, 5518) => 0.29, 6.07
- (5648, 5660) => 0.09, 7.8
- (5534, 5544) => 0.13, 7.16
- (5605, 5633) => 0.15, 7.28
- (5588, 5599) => 0.21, 6.83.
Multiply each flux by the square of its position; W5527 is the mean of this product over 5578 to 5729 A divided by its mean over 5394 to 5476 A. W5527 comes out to 1.14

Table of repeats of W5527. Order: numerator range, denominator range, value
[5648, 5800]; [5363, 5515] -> 1.26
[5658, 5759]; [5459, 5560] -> 1.22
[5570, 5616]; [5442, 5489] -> 1.14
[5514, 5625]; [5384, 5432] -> 1.04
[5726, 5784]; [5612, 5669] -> 1.20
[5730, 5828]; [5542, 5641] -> 1.26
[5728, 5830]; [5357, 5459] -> 1.34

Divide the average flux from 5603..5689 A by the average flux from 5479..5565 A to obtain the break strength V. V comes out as 1.02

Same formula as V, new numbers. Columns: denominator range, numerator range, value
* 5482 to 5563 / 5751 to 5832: 1.22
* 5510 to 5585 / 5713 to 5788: 1.14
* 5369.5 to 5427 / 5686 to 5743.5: 1.07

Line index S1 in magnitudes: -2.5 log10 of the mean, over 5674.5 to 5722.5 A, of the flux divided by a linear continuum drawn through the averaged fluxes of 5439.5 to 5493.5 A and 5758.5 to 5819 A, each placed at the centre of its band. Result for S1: 0.06 mag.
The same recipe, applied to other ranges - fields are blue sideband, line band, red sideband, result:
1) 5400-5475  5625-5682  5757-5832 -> 0.100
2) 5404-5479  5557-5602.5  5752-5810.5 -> 0.049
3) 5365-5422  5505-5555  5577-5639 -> 0.032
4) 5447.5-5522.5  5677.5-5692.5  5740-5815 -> 0.049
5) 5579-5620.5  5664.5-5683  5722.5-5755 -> 0.051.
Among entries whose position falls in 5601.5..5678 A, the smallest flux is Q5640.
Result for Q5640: 6.28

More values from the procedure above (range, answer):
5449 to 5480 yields 5.51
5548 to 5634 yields 5.45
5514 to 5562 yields 5.56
